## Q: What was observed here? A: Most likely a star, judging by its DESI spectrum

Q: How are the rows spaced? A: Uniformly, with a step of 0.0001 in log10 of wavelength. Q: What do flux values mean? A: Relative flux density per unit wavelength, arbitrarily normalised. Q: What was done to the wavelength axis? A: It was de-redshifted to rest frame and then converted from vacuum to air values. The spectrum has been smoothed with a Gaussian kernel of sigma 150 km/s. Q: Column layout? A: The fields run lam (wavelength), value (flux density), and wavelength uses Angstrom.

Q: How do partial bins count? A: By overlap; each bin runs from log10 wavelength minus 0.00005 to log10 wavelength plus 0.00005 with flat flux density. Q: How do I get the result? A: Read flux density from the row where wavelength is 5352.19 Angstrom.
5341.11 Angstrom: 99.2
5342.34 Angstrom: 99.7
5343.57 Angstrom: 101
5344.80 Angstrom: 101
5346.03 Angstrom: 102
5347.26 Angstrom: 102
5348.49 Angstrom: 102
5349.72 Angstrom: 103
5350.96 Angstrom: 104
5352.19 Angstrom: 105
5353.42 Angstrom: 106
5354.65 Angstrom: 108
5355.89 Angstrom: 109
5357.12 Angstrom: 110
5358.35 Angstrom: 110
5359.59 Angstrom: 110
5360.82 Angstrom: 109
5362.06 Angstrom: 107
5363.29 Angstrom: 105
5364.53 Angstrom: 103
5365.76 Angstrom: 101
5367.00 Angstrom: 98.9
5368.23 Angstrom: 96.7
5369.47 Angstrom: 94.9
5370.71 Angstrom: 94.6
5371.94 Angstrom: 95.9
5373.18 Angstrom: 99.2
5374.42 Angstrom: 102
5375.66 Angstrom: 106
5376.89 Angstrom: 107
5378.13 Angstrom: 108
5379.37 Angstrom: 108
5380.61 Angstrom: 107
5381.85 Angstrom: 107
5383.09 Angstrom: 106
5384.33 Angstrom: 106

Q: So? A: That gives 105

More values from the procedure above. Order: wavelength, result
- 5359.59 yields 110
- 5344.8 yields 101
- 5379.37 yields 108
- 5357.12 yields 110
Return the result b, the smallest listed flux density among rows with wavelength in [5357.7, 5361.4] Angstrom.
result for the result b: 109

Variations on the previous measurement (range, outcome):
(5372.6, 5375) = 99.2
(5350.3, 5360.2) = 104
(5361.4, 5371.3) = 94.6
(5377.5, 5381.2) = 107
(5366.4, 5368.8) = 96.7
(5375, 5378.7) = 106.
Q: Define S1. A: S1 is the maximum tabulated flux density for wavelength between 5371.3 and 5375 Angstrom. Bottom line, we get 102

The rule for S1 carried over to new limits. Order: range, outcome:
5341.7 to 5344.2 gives 101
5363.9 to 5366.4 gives 103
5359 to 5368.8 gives 110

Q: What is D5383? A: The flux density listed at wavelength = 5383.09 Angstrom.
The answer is 106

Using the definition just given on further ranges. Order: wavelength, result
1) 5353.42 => 106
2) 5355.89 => 109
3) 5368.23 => 96.7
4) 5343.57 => 101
